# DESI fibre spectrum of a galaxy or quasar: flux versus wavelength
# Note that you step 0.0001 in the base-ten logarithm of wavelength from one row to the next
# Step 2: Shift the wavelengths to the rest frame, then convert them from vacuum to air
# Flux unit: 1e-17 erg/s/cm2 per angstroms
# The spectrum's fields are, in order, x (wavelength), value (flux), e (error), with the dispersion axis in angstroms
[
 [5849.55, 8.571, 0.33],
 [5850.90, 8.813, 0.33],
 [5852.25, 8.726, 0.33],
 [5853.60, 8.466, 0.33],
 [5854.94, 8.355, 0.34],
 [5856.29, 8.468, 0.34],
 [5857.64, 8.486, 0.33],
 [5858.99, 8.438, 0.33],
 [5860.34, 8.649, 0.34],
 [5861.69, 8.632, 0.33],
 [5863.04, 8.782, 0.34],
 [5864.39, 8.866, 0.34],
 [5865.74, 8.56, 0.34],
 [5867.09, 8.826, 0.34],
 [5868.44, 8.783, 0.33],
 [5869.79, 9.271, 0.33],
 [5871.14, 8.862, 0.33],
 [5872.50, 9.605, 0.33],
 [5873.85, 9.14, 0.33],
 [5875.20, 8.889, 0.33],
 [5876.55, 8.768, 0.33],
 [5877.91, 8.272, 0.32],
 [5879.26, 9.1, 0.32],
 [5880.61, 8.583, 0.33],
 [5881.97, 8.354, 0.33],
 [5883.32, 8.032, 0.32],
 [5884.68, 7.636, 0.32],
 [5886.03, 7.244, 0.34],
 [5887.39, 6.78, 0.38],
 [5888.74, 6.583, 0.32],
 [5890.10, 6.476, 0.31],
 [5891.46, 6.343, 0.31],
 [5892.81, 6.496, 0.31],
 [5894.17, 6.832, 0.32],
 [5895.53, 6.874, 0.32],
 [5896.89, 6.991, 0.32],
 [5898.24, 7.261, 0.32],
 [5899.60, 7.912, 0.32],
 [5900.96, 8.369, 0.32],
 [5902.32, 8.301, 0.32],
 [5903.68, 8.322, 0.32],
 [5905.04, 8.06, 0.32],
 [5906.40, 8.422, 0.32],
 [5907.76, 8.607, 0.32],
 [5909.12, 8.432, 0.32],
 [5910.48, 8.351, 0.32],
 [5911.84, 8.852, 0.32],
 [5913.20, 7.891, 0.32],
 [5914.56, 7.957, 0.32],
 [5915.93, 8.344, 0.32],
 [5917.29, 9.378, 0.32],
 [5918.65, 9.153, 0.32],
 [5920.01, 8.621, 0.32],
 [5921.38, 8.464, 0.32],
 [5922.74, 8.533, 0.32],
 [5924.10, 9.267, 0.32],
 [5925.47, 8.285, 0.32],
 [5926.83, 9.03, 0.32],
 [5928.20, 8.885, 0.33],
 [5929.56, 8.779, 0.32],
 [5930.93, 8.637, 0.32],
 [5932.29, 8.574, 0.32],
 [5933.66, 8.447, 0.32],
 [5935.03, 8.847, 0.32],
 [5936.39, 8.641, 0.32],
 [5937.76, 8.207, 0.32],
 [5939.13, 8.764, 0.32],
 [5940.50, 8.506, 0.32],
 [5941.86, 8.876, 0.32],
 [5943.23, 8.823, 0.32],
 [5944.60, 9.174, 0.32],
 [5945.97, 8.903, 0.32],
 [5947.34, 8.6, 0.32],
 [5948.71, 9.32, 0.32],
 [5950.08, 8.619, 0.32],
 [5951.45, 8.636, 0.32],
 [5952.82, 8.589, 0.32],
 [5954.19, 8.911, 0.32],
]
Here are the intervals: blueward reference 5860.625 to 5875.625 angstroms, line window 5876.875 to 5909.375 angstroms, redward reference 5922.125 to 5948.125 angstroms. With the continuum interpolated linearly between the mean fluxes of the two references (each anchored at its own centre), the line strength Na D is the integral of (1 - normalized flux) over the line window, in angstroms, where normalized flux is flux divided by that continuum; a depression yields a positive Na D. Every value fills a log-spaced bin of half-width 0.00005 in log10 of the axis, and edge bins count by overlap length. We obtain 4.3 angstroms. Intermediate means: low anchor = 8.92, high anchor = 8.73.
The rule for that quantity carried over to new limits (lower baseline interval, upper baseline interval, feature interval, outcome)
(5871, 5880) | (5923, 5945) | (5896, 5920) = 1.51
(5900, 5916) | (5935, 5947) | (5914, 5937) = -0.43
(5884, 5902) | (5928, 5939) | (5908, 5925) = -1.33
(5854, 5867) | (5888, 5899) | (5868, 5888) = -2.27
